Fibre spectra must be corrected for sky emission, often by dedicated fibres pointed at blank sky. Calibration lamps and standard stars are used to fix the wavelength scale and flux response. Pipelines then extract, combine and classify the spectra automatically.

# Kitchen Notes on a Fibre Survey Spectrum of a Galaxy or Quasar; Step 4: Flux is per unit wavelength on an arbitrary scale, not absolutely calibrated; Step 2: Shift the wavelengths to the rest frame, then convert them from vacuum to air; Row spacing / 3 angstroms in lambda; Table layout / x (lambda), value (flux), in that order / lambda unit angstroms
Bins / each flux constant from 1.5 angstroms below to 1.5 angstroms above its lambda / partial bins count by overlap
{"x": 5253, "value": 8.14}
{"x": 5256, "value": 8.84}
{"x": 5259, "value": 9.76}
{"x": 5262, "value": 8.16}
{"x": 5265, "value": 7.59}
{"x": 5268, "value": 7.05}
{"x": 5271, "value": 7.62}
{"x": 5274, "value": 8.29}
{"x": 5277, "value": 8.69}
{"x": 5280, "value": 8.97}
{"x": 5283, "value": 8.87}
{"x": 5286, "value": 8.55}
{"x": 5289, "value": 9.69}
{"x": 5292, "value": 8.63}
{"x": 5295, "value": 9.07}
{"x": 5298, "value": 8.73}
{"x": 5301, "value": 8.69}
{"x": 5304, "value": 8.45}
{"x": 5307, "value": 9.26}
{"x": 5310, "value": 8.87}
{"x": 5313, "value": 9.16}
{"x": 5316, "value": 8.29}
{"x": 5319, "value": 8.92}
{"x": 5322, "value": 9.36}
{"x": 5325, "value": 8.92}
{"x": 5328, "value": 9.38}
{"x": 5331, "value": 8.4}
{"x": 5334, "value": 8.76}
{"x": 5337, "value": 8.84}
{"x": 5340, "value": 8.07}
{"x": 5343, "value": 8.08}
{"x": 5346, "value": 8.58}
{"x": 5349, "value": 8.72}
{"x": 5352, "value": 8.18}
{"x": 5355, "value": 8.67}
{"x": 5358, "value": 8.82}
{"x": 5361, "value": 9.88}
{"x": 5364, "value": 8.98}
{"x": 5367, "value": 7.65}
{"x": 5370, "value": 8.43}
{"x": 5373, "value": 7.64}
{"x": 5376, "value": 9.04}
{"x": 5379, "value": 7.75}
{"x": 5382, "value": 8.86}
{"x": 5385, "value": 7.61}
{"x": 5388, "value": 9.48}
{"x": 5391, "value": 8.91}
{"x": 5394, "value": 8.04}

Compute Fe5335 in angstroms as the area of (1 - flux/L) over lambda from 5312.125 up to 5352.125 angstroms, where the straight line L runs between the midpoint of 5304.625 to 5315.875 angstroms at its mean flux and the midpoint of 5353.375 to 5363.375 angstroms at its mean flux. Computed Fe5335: 1.4 angstroms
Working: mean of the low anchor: 8.95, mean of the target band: 8.7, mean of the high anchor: 9.1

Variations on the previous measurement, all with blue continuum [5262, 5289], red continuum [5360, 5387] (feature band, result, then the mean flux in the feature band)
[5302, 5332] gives -2.03 angstroms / 8.91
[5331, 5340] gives -0.26 angstroms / 8.61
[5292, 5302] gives -0.59 angstroms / 8.81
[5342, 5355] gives -0.08 angstroms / 8.43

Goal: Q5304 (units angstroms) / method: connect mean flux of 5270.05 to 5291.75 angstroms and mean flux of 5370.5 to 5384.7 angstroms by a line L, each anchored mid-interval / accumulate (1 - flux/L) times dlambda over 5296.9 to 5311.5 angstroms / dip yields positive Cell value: -0.4 angstroms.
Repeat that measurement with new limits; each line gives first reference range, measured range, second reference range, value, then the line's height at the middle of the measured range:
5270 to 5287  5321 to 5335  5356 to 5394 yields -0.7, 8.55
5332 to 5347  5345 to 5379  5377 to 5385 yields -0.9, 8.33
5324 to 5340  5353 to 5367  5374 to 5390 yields -0.4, 8.64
